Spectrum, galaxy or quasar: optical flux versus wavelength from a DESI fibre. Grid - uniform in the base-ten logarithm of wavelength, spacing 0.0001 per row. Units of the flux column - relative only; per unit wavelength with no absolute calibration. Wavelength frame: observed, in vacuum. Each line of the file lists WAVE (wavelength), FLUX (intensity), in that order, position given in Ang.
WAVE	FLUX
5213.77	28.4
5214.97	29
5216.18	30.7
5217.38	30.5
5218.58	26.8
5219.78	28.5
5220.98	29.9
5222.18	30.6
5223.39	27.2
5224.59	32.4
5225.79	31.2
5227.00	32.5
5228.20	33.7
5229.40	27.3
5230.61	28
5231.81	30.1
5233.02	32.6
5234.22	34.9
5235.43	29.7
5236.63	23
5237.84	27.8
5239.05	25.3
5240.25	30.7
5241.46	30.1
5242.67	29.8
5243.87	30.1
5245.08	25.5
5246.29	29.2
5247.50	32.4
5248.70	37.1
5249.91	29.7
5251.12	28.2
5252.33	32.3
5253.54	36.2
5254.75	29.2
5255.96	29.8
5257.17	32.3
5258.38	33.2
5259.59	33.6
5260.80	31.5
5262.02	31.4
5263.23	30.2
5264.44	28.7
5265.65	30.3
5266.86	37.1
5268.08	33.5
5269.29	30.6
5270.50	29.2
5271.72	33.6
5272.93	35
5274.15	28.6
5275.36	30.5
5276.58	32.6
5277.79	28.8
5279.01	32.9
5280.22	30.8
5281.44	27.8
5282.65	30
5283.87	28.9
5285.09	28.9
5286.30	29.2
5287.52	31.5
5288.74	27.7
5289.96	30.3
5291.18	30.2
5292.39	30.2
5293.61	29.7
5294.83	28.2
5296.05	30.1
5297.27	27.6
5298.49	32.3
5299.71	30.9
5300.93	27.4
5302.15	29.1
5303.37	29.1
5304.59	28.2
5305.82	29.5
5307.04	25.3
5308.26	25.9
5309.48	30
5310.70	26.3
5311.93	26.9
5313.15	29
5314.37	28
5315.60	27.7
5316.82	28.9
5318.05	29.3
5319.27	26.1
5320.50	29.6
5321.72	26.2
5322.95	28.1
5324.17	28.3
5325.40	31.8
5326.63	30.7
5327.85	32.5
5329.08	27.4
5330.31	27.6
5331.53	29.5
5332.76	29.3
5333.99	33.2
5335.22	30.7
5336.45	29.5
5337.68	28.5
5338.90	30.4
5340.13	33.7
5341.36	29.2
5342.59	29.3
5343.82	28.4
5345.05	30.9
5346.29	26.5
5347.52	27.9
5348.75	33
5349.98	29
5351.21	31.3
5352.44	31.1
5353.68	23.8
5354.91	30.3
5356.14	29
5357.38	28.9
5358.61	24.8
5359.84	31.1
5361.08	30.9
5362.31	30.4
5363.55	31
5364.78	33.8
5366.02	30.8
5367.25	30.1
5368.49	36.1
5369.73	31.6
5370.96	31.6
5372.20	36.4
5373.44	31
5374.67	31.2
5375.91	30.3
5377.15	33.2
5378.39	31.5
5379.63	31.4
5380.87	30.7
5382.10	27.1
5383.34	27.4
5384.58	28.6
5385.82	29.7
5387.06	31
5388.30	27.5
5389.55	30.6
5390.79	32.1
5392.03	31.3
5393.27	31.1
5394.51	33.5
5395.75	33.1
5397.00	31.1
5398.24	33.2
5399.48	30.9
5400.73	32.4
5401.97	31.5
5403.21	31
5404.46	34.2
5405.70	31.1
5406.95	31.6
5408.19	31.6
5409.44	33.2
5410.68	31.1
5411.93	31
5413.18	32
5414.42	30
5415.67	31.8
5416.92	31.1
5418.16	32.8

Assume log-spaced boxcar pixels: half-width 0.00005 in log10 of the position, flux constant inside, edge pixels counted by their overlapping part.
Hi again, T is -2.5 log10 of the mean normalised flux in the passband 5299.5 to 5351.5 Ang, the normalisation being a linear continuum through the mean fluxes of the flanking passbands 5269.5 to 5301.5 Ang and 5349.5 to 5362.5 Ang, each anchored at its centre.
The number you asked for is 0.018 mag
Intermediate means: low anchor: 30.1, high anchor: 29.1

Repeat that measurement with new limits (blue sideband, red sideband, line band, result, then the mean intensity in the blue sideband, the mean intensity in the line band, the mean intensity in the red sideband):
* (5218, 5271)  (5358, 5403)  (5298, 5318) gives 0.088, 30.5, 28.4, 31.1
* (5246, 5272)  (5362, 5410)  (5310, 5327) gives 0.120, 31.8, 28.3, 31.4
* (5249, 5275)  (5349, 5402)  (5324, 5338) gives 0.041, 31.7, 30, 30.8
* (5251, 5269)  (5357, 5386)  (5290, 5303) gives 0.070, 31.9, 29.6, 30.9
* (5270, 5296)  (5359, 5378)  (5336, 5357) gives 0.069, 30.2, 29.5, 31.9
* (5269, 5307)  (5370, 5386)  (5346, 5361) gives 0.057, 29.9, 29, 30.8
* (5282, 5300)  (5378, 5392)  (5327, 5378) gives -0.022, 29.7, 30.4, 29.8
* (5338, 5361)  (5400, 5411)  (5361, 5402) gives -0.015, 29.4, 31.3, 32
